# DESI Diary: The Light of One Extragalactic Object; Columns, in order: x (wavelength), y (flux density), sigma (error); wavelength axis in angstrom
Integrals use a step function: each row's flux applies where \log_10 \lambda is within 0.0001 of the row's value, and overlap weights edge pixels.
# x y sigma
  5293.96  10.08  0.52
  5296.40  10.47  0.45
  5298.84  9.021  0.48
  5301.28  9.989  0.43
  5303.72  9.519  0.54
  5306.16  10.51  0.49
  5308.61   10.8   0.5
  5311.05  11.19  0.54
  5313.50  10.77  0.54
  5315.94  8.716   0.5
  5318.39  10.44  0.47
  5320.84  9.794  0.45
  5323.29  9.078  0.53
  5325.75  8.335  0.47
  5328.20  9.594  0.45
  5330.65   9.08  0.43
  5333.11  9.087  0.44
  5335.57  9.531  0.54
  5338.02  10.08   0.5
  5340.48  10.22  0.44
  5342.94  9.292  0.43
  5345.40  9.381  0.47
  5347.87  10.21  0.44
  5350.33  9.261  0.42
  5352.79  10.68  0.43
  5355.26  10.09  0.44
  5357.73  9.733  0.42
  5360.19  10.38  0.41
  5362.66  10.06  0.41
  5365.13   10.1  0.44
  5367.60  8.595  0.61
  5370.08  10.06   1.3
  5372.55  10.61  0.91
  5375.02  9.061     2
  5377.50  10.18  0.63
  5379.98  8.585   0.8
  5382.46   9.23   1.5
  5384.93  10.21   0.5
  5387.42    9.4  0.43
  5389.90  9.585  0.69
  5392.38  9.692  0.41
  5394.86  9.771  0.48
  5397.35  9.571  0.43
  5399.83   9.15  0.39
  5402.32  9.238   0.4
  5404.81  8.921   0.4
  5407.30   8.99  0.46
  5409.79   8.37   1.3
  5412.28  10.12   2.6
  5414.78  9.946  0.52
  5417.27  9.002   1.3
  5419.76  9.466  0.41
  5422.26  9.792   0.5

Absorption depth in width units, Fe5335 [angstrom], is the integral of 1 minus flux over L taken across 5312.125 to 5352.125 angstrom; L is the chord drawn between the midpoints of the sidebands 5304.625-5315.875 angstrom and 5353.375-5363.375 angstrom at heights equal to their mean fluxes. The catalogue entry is 3.0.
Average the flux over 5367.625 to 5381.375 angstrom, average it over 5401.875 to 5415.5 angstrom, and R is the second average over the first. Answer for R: 0.96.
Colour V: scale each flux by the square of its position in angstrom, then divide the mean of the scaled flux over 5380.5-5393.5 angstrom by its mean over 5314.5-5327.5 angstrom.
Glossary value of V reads 1.05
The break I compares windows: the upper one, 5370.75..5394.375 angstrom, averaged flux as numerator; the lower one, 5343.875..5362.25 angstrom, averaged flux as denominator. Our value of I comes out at 0.97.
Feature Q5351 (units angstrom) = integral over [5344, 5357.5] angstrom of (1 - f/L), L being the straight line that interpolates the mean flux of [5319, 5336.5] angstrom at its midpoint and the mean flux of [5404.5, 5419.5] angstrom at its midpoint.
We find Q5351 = -0.9 angstrom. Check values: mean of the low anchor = 9.25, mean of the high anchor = 9.26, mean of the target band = 9.9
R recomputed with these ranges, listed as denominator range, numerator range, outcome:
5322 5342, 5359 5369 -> 1.04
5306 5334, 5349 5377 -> 1.01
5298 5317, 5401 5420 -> 0.92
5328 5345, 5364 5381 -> 1.01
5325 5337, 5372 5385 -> 1.04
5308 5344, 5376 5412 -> 0.96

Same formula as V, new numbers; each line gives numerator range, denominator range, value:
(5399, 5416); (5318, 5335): 1.03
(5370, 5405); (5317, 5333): 1.05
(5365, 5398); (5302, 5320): 0.96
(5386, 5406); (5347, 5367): 0.95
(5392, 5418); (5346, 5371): 0.96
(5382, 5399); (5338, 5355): 0.99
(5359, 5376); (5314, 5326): 1.06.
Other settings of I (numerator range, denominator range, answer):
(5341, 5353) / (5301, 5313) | 0.93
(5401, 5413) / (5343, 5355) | 0.92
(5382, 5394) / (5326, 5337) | 1.04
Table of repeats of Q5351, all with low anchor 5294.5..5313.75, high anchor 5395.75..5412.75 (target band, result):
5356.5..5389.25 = -0.7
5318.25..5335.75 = 1.2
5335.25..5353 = 0.0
